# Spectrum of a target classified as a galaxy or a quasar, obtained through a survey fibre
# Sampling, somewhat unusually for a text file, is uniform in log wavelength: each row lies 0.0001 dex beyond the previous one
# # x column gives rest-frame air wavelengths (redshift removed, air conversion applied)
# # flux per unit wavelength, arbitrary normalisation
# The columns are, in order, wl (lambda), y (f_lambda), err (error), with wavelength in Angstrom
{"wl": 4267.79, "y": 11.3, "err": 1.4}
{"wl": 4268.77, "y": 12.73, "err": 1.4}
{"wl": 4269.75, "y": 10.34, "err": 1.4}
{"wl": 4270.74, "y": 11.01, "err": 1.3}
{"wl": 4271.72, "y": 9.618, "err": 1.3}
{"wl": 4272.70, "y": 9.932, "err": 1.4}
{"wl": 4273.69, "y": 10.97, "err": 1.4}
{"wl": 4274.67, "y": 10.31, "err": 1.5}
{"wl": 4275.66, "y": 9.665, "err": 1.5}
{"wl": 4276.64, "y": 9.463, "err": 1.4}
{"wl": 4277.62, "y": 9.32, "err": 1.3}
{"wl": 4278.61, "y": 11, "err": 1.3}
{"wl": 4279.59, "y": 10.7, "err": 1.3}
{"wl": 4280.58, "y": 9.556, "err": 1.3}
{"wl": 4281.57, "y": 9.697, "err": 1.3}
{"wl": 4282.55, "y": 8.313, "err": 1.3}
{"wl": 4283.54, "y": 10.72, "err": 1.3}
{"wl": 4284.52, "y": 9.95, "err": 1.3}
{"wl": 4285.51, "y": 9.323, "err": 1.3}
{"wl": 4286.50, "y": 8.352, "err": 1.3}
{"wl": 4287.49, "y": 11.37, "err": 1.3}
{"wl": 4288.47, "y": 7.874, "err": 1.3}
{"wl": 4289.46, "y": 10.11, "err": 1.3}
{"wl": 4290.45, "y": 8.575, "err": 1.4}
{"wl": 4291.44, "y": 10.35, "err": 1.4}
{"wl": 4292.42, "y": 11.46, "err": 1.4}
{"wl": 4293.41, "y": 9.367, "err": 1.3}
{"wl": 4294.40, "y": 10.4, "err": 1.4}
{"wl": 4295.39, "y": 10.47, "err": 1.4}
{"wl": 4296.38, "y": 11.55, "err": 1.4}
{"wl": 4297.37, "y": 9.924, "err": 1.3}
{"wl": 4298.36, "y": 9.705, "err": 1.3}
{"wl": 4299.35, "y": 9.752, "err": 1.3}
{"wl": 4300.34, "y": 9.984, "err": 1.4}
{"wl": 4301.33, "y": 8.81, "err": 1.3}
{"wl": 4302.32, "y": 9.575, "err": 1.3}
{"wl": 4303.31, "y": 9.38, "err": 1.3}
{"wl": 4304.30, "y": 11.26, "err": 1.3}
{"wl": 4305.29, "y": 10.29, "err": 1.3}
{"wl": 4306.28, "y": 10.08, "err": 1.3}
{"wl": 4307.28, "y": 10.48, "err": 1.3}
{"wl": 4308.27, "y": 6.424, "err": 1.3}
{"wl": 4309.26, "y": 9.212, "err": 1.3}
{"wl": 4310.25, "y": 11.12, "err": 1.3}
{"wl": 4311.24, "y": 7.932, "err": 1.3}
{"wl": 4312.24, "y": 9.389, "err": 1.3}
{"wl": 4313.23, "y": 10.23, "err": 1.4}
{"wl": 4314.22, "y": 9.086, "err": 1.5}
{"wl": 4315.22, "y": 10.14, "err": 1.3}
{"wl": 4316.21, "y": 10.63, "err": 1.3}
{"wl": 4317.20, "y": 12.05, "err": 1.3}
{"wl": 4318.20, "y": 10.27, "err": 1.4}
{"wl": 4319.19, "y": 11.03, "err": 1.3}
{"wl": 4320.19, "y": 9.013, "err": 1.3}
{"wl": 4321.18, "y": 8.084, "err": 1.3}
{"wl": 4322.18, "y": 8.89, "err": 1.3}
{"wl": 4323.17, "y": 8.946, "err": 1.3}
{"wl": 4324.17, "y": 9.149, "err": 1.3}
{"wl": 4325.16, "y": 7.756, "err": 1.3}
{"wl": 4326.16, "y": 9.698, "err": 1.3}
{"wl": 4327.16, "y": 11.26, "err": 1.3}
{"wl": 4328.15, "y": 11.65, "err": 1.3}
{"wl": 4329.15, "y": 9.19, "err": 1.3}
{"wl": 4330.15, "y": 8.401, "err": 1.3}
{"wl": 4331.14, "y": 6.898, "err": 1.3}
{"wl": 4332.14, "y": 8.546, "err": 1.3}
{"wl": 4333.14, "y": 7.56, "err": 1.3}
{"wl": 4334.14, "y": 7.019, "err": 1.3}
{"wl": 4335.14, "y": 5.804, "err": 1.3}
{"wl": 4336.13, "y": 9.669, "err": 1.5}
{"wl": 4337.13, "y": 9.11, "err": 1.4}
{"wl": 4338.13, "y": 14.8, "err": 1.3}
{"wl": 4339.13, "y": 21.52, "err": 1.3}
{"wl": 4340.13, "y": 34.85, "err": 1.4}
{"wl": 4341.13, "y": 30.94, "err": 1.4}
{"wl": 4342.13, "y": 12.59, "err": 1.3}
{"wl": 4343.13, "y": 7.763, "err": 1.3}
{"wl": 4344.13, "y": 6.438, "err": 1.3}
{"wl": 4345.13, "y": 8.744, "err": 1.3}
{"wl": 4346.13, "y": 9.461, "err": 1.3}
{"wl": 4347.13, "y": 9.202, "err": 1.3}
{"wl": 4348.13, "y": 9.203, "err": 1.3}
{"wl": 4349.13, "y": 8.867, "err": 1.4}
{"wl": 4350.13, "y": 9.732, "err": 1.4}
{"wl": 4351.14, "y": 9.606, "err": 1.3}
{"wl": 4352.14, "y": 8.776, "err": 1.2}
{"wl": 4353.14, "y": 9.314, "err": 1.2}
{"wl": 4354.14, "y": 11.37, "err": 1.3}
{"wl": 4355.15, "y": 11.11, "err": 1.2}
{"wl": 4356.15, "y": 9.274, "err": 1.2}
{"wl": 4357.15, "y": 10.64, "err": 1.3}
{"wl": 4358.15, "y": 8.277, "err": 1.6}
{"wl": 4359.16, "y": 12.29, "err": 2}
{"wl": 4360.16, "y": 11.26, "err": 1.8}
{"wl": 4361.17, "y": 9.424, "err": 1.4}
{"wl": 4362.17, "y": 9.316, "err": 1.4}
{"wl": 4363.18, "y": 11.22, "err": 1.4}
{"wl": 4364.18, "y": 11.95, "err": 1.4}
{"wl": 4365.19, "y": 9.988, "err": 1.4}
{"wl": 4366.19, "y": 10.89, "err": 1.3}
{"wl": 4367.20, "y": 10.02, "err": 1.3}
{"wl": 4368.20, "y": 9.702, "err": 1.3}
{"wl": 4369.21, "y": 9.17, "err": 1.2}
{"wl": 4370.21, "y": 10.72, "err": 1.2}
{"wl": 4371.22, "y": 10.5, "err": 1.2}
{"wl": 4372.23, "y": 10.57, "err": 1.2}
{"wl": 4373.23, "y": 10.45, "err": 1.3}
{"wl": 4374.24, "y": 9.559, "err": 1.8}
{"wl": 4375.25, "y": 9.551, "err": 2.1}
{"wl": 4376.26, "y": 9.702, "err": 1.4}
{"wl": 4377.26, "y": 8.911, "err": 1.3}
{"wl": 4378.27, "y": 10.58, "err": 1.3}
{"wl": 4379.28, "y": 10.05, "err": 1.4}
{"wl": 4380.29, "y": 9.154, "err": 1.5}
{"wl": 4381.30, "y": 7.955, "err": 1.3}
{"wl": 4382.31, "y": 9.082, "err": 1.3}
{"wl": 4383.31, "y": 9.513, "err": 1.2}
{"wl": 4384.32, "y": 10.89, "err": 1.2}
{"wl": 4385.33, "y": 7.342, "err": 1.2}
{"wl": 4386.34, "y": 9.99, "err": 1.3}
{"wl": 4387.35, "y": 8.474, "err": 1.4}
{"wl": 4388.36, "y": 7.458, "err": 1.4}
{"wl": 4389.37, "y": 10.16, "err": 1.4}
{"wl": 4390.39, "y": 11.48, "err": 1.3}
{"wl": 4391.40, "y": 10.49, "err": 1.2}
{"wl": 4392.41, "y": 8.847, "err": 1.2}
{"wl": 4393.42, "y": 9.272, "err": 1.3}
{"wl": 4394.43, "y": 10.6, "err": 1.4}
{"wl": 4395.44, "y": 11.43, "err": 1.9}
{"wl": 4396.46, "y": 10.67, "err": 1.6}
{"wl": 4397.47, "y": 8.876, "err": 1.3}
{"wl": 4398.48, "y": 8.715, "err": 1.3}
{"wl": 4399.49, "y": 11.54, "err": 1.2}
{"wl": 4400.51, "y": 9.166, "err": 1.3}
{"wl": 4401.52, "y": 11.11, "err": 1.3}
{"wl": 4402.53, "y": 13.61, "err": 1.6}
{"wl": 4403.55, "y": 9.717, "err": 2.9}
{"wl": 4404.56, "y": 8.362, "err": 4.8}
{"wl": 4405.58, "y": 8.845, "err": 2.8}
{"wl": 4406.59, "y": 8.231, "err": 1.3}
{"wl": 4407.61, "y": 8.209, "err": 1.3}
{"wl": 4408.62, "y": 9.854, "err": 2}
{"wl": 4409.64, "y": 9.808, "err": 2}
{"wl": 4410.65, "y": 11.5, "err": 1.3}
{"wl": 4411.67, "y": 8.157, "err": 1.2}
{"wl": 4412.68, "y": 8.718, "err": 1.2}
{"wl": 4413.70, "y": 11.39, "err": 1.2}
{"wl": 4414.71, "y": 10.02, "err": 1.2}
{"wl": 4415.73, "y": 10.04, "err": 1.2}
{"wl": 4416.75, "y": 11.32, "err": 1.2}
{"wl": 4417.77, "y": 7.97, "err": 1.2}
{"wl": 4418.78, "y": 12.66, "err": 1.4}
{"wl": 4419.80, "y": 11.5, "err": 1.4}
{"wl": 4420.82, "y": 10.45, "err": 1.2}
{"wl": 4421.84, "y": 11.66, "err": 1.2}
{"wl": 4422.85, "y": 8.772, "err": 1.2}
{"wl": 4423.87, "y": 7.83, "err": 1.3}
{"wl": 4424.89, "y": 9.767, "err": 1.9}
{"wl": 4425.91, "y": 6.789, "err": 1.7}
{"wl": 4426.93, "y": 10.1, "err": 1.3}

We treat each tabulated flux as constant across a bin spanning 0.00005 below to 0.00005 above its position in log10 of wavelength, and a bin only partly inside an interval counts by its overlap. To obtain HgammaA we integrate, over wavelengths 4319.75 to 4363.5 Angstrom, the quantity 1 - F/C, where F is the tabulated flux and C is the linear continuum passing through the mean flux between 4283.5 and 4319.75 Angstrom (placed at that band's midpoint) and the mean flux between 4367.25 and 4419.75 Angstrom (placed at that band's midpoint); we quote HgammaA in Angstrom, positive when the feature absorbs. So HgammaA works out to -3.89 Angstrom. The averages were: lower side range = 9.9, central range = 10.7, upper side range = 9.82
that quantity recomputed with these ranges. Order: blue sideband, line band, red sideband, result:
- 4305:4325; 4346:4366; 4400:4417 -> -0.7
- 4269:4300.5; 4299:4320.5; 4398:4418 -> 0.3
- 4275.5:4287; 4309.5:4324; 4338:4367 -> 1.4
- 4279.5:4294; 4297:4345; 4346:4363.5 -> -4.2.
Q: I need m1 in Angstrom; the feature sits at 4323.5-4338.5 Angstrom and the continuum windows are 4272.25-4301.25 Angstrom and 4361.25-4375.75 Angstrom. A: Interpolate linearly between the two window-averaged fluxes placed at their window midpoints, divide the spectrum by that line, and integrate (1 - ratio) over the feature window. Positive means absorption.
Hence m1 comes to 1.5 Angstrom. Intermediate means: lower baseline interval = 9.92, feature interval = 9.05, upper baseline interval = 10.2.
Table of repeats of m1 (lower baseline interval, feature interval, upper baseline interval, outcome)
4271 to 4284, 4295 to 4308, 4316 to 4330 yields -0.2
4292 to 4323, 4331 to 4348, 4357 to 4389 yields -4.5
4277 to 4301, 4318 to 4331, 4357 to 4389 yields 0.6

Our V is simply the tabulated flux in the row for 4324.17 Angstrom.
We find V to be 9.149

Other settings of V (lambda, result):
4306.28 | 10.08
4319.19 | 11.03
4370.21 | 10.72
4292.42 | 11.46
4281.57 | 9.697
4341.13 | 30.94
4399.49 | 11.54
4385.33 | 7.342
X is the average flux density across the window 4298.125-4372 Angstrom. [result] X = 10.4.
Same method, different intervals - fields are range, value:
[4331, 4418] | 10.4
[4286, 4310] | 9.8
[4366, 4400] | 9.76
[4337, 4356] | 12.8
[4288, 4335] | 9.52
